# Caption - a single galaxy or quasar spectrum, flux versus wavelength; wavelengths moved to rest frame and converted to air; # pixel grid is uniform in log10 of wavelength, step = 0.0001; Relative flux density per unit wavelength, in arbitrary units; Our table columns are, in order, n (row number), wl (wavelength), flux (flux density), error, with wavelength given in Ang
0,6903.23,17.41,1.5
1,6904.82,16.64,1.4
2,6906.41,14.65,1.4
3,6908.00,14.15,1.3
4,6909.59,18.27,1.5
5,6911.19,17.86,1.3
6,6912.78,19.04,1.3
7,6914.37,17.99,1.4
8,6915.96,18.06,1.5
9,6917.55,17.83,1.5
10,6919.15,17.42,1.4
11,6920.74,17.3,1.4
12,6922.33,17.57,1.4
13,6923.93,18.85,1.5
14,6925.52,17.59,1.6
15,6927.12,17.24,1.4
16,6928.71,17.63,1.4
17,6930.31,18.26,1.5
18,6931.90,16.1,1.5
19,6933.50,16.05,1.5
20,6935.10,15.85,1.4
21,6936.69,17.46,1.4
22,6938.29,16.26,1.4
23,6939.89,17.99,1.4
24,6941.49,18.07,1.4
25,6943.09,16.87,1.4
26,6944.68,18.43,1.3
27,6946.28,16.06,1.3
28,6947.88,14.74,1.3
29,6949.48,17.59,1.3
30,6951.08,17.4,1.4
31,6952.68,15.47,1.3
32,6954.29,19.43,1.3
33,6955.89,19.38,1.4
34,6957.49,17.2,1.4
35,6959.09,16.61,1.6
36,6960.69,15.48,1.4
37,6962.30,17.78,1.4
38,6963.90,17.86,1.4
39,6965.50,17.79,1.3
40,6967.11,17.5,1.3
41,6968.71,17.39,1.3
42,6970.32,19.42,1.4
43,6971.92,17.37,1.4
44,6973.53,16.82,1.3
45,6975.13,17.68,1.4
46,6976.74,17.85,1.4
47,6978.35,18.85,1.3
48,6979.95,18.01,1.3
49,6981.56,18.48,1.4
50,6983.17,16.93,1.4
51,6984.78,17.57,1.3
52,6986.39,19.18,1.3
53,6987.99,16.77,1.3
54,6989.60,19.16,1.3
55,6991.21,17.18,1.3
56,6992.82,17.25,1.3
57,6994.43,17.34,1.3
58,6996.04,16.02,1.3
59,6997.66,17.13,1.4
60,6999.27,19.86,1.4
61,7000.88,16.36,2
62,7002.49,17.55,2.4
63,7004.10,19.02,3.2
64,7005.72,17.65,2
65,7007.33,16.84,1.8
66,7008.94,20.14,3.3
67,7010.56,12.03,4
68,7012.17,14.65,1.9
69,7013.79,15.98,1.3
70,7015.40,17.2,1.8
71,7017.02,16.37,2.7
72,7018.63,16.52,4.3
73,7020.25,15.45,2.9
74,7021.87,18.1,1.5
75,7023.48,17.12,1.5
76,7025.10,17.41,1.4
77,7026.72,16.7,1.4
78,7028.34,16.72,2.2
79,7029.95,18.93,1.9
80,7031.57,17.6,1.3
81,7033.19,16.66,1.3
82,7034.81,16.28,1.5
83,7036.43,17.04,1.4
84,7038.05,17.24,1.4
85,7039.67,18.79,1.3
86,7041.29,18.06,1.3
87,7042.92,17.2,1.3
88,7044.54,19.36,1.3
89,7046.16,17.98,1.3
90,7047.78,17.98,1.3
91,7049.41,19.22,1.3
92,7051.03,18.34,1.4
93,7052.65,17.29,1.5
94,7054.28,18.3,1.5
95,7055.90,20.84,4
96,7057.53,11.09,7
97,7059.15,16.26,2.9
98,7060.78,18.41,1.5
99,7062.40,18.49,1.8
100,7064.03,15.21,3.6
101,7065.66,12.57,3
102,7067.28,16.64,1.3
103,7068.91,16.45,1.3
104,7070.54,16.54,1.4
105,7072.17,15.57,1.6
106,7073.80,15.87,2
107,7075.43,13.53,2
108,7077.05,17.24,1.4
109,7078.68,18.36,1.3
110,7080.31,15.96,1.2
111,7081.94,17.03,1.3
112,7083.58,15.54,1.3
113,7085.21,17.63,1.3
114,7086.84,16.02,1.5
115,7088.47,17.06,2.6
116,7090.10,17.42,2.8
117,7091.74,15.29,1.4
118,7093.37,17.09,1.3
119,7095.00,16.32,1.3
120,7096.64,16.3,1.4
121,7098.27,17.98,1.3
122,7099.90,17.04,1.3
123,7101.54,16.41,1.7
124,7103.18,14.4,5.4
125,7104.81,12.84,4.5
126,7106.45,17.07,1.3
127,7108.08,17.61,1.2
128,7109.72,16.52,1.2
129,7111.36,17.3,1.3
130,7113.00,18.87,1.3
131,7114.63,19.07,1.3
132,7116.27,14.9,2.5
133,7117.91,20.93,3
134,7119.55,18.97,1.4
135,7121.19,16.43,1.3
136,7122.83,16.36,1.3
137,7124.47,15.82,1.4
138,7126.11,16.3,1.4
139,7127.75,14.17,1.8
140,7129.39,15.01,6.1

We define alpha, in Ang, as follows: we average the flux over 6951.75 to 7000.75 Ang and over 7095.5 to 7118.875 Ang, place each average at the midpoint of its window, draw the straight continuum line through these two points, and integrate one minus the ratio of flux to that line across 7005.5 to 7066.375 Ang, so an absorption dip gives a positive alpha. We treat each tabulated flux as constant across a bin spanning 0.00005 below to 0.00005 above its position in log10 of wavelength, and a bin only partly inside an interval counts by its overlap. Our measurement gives 1.0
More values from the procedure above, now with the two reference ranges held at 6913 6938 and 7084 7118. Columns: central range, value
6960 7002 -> -1.08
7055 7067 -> 0.53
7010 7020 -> 0.90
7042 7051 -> -0.73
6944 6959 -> 0.06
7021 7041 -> -0.43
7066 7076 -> 0.71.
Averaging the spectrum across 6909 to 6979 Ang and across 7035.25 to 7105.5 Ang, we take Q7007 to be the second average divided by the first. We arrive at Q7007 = 0.96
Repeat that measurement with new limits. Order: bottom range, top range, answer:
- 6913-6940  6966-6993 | 1.03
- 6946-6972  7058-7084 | 0.93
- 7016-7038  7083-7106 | 0.96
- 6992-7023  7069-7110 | 0.97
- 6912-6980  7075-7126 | 0.96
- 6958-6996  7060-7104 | 0.93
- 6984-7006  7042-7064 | 1.00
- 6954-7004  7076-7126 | 0.95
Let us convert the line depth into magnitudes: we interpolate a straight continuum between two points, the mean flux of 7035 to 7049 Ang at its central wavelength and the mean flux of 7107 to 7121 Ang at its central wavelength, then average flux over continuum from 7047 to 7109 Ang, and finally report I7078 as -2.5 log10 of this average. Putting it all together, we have 0.09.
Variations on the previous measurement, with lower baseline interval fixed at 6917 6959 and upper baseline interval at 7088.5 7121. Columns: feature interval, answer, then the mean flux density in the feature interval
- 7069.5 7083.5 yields 0.05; 16.2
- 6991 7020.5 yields 0.02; 16.9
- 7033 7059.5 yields -0.03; 17.6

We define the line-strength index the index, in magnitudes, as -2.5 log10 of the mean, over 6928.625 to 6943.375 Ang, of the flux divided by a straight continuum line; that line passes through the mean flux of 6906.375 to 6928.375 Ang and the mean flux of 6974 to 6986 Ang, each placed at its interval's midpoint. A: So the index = 0.04 mag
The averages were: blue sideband 17.5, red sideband 17.9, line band 17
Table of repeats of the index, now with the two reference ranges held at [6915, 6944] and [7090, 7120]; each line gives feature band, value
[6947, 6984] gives -0.02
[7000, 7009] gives -0.04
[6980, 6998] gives -0.02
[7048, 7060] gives -0.02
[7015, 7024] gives 0.02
